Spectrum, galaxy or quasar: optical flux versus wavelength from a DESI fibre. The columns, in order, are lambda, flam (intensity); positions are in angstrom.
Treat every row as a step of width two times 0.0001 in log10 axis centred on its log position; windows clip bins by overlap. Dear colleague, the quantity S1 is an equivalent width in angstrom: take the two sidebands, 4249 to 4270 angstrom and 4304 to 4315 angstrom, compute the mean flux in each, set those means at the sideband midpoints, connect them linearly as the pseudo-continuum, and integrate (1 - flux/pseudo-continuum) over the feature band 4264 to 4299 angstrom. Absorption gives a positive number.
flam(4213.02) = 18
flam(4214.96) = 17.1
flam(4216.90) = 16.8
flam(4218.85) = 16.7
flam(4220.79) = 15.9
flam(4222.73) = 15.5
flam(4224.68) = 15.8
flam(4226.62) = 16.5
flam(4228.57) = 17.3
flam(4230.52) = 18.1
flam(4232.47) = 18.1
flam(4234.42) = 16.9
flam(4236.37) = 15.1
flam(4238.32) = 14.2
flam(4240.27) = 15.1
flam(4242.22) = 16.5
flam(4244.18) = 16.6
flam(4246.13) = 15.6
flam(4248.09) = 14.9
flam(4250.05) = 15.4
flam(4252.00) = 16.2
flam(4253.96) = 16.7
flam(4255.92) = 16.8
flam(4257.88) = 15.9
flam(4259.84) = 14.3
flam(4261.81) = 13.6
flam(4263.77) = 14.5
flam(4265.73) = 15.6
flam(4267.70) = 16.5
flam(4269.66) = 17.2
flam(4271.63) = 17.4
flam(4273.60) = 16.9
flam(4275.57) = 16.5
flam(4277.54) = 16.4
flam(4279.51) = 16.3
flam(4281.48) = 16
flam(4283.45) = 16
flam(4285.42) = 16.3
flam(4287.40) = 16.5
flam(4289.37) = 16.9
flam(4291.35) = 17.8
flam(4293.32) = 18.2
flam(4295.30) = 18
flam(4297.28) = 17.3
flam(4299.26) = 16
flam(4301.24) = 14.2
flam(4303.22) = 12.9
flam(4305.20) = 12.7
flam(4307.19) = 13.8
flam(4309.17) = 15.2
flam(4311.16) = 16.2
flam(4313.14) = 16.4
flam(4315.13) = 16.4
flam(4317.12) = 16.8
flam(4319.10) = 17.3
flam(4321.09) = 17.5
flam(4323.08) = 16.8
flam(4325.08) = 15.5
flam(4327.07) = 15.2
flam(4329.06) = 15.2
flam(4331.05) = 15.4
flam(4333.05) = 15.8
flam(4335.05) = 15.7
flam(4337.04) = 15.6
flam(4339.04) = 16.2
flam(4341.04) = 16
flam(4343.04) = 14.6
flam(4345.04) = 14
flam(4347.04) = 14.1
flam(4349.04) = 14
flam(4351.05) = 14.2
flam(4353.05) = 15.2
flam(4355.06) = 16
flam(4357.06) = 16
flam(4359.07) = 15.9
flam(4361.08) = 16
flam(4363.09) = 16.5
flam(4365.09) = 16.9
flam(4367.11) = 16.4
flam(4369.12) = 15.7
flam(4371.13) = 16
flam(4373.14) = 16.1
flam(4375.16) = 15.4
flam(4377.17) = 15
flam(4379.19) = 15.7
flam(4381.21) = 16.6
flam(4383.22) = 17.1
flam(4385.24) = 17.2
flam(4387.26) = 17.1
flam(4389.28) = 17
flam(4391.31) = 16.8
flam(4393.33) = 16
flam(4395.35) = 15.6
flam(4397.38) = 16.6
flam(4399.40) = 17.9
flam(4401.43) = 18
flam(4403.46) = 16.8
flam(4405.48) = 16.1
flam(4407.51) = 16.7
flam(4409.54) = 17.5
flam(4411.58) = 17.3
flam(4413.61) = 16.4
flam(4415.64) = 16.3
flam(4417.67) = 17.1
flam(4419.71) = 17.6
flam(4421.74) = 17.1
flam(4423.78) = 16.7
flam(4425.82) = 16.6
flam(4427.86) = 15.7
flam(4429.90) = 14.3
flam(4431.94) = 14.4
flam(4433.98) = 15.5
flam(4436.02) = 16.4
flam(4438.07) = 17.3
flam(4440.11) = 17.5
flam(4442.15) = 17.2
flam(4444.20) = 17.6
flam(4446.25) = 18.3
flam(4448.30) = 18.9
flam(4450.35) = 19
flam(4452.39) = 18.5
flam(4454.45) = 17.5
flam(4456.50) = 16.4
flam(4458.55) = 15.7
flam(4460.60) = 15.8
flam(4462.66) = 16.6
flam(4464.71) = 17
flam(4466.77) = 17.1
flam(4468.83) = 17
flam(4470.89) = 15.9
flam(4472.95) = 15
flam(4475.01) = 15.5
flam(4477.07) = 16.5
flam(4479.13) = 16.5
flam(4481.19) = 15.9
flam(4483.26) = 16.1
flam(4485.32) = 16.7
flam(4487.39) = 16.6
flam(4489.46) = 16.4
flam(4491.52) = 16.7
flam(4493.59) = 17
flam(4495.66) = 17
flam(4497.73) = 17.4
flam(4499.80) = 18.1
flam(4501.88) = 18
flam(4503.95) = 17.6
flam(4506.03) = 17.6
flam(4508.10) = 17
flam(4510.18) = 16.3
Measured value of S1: -3.2 angstrom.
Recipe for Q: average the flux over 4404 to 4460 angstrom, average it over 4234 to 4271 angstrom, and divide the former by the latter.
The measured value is 1.08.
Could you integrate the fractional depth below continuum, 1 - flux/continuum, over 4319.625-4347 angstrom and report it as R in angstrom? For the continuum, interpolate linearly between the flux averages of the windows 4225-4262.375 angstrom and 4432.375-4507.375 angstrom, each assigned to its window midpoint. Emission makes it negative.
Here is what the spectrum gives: 1.24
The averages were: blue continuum 16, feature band 15.6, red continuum 16.9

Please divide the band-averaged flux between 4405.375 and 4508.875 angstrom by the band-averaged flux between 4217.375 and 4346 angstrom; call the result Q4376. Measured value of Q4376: 1.1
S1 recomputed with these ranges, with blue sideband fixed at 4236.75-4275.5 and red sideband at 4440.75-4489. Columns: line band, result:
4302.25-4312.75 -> 1.1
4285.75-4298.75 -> -1.1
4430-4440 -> 0.5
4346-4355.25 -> 1.0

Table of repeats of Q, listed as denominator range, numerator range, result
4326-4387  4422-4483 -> 1.06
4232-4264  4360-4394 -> 1.04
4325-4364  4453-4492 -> 1.07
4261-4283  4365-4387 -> 1.01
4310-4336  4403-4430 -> 1.03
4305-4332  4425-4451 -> 1.06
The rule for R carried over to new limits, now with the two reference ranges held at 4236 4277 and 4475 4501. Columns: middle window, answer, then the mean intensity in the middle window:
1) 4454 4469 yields 0.0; 16.6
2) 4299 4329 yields 1.0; 15.5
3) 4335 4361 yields 1.5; 15.2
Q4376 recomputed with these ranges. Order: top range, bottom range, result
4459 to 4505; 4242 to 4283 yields 1.04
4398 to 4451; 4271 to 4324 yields 1.04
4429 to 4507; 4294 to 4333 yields 1.07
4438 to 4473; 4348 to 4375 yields 1.09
